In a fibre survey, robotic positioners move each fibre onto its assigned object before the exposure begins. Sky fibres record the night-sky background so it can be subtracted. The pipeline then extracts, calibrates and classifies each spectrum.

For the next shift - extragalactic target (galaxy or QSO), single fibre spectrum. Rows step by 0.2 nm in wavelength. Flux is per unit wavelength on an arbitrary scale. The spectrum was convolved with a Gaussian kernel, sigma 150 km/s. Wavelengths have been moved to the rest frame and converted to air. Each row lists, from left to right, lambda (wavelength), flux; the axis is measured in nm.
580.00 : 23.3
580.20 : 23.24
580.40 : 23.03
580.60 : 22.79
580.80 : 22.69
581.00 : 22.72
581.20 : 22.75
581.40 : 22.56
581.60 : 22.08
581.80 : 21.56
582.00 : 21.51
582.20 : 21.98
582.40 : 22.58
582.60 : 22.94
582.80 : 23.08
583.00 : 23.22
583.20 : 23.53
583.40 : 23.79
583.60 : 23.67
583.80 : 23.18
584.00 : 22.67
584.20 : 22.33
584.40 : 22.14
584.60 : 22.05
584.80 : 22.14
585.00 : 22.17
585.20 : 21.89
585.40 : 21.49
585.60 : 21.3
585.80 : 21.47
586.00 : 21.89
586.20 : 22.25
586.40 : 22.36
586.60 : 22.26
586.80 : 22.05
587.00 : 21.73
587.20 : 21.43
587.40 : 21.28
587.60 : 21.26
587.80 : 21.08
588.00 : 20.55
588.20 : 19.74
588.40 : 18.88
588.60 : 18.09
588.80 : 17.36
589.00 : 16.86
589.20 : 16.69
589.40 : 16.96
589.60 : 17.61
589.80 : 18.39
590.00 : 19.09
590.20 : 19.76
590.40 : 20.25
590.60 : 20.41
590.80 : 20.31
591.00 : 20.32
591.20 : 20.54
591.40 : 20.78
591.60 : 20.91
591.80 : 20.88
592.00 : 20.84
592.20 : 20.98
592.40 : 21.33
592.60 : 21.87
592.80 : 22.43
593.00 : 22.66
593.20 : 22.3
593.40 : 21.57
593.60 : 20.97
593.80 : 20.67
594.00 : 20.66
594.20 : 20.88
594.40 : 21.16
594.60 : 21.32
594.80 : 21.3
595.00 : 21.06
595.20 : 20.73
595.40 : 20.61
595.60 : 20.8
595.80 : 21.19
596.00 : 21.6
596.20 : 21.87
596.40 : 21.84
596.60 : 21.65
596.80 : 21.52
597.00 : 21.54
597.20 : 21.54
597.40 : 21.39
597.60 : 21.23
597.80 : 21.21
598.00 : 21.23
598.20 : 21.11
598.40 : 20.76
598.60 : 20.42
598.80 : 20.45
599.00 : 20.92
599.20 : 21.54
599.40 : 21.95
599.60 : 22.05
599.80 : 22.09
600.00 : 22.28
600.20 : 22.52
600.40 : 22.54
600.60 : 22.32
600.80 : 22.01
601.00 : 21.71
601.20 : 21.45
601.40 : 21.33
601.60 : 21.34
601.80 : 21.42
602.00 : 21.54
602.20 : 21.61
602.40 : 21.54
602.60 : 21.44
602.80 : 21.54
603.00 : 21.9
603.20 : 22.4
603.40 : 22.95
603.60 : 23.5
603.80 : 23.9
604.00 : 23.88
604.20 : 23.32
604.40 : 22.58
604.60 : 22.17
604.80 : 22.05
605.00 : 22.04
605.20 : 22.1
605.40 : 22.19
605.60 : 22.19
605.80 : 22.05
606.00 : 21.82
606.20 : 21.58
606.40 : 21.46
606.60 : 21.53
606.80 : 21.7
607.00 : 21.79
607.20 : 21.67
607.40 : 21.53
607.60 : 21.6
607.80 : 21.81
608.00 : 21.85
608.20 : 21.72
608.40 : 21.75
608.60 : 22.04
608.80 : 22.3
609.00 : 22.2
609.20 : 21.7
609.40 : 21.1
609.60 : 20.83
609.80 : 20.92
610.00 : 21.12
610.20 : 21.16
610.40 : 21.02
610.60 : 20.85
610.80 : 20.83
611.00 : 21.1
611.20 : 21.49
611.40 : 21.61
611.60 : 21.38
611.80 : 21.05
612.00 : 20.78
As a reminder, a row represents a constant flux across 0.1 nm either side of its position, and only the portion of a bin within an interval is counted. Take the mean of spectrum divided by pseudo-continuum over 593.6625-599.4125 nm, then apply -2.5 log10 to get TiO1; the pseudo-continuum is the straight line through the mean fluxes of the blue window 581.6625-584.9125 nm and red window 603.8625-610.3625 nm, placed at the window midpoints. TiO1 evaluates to 0.052 mag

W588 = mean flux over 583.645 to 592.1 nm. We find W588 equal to 20.6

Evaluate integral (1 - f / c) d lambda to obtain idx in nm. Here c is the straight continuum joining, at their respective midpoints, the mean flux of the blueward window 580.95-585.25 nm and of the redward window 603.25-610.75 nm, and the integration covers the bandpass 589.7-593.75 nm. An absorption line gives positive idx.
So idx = 0.28 nm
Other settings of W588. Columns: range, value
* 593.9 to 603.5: 21.5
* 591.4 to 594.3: 21.3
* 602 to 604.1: 22.4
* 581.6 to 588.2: 22.1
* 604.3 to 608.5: 21.9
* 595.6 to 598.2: 21.4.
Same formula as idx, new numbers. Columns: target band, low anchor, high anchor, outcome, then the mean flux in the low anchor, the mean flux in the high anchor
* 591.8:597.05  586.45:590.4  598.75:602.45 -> -0.18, 19.6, 21.7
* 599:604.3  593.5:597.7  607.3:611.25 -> -0.20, 21.2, 21.4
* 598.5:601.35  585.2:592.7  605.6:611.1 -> -0.10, 20.3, 21.5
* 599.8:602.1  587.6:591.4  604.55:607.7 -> -0.10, 19.2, 21.8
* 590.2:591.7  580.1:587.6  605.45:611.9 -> 0.11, 22.4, 21.5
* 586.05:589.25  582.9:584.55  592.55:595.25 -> 0.30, 23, 21.4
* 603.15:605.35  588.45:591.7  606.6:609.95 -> -0.18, 19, 21.6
